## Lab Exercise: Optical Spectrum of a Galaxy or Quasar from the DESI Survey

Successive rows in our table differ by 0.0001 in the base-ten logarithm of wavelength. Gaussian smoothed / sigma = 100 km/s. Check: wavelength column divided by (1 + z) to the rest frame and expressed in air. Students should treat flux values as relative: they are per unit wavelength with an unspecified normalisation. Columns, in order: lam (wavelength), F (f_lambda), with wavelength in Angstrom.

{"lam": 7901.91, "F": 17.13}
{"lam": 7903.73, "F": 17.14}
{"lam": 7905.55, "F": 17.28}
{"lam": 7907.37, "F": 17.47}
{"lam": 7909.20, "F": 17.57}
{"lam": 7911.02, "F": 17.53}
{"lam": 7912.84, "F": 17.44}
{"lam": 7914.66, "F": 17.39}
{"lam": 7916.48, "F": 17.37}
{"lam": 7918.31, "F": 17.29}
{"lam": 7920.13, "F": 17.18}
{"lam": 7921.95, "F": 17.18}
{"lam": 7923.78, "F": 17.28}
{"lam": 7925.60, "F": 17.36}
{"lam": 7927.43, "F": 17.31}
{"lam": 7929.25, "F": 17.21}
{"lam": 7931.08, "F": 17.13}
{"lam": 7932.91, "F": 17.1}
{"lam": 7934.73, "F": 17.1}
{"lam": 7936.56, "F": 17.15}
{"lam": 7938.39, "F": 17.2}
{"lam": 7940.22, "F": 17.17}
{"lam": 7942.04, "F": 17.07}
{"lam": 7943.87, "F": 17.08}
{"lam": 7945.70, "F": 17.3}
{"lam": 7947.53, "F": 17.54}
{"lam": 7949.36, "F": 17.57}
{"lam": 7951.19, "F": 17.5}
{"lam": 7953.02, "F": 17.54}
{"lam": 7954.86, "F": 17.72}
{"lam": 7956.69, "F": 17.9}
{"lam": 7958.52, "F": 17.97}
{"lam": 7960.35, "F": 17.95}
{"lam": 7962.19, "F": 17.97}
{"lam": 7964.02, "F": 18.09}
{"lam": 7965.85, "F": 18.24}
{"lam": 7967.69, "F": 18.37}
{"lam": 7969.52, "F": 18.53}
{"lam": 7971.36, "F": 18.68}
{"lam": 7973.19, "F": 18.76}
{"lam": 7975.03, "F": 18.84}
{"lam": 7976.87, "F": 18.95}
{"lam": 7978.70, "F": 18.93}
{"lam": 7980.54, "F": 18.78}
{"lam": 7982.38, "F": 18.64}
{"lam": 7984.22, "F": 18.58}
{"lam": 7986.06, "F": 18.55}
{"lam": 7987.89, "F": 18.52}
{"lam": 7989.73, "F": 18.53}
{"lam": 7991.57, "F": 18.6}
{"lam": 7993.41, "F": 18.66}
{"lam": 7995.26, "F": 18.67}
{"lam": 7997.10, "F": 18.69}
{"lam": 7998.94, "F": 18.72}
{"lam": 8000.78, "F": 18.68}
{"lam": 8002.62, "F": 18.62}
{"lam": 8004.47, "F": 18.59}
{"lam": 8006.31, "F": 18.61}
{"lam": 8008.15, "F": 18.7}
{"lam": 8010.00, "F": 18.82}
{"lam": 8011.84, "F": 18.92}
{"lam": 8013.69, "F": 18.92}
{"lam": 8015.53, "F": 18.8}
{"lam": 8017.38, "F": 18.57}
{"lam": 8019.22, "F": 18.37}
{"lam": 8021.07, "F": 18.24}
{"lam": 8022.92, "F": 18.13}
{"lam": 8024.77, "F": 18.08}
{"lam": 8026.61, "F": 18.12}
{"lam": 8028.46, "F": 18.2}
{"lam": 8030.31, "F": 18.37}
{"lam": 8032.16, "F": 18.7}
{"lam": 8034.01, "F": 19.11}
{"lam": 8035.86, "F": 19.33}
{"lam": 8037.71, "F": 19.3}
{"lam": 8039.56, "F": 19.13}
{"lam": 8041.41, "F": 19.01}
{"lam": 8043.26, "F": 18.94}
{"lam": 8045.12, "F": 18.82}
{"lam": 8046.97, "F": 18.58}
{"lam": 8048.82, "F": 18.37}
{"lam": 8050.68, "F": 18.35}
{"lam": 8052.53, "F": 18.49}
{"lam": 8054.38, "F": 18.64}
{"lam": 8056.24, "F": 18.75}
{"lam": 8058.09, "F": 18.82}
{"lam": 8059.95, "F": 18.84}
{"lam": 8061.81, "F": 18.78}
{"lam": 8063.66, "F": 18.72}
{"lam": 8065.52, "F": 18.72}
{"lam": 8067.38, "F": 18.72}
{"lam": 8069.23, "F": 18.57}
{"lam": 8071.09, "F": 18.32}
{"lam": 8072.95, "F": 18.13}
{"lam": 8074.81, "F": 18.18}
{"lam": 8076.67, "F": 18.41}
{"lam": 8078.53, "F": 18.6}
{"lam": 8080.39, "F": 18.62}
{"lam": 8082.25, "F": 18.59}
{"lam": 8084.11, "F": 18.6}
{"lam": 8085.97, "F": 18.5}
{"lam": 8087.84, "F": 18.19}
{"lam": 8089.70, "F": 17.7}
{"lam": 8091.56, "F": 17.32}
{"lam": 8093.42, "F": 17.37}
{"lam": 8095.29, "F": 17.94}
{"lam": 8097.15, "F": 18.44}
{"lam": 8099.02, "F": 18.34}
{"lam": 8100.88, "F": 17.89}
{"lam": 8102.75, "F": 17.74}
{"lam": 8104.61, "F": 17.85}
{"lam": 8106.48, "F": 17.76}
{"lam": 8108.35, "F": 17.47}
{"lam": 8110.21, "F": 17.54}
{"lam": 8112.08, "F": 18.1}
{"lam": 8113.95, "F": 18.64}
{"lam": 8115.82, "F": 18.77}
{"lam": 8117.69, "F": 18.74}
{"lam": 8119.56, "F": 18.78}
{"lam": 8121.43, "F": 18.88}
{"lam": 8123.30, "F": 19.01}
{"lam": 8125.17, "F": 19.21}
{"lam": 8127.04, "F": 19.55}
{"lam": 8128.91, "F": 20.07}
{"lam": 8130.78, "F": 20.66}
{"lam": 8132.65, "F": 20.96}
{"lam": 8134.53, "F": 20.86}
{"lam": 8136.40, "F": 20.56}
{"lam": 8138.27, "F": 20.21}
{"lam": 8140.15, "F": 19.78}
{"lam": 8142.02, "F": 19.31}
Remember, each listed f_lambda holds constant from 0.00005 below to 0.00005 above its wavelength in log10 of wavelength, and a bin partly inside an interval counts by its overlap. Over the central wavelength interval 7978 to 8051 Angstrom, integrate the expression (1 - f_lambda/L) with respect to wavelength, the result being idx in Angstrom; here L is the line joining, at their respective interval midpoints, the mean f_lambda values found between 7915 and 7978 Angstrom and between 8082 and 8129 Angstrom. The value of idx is -2.9 Angstrom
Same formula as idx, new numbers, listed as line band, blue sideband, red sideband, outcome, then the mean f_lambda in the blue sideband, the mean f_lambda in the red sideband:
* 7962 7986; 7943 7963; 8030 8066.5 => -0.9 Angstrom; 17.6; 18.8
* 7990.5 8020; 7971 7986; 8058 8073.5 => 0.0 Angstrom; 18.8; 18.6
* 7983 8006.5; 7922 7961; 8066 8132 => -1.2 Angstrom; 17.4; 18.4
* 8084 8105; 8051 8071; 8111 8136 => 1.2 Angstrom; 18.7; 19.4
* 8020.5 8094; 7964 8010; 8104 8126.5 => 0.0 Angstrom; 18.6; 18.4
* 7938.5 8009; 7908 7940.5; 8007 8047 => -1.1 Angstrom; 17.3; 18.7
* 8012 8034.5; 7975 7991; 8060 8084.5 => 0.2 Angstrom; 18.7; 18.5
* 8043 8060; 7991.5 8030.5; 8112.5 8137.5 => 0.2 Angstrom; 18.5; 19.6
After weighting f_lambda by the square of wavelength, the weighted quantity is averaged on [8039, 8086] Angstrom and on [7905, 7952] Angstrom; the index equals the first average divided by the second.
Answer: 1.1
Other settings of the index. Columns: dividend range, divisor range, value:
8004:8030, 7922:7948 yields 1.10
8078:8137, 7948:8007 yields 1.05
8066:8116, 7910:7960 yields 1.09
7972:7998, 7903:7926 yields 1.10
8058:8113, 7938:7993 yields 1.04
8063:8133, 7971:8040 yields 1.01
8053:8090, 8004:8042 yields 1.00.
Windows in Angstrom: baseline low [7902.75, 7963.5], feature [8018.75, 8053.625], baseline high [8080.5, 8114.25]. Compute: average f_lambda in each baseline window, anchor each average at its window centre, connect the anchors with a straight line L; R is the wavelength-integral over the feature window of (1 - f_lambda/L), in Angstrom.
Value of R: -1.6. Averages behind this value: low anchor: 17.4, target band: 18.6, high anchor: 18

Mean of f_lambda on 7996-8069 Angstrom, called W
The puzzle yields 18.7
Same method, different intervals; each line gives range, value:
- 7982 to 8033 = 18.6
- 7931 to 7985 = 17.9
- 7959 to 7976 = 18.4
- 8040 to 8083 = 18.6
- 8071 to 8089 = 18.4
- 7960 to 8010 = 18.6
